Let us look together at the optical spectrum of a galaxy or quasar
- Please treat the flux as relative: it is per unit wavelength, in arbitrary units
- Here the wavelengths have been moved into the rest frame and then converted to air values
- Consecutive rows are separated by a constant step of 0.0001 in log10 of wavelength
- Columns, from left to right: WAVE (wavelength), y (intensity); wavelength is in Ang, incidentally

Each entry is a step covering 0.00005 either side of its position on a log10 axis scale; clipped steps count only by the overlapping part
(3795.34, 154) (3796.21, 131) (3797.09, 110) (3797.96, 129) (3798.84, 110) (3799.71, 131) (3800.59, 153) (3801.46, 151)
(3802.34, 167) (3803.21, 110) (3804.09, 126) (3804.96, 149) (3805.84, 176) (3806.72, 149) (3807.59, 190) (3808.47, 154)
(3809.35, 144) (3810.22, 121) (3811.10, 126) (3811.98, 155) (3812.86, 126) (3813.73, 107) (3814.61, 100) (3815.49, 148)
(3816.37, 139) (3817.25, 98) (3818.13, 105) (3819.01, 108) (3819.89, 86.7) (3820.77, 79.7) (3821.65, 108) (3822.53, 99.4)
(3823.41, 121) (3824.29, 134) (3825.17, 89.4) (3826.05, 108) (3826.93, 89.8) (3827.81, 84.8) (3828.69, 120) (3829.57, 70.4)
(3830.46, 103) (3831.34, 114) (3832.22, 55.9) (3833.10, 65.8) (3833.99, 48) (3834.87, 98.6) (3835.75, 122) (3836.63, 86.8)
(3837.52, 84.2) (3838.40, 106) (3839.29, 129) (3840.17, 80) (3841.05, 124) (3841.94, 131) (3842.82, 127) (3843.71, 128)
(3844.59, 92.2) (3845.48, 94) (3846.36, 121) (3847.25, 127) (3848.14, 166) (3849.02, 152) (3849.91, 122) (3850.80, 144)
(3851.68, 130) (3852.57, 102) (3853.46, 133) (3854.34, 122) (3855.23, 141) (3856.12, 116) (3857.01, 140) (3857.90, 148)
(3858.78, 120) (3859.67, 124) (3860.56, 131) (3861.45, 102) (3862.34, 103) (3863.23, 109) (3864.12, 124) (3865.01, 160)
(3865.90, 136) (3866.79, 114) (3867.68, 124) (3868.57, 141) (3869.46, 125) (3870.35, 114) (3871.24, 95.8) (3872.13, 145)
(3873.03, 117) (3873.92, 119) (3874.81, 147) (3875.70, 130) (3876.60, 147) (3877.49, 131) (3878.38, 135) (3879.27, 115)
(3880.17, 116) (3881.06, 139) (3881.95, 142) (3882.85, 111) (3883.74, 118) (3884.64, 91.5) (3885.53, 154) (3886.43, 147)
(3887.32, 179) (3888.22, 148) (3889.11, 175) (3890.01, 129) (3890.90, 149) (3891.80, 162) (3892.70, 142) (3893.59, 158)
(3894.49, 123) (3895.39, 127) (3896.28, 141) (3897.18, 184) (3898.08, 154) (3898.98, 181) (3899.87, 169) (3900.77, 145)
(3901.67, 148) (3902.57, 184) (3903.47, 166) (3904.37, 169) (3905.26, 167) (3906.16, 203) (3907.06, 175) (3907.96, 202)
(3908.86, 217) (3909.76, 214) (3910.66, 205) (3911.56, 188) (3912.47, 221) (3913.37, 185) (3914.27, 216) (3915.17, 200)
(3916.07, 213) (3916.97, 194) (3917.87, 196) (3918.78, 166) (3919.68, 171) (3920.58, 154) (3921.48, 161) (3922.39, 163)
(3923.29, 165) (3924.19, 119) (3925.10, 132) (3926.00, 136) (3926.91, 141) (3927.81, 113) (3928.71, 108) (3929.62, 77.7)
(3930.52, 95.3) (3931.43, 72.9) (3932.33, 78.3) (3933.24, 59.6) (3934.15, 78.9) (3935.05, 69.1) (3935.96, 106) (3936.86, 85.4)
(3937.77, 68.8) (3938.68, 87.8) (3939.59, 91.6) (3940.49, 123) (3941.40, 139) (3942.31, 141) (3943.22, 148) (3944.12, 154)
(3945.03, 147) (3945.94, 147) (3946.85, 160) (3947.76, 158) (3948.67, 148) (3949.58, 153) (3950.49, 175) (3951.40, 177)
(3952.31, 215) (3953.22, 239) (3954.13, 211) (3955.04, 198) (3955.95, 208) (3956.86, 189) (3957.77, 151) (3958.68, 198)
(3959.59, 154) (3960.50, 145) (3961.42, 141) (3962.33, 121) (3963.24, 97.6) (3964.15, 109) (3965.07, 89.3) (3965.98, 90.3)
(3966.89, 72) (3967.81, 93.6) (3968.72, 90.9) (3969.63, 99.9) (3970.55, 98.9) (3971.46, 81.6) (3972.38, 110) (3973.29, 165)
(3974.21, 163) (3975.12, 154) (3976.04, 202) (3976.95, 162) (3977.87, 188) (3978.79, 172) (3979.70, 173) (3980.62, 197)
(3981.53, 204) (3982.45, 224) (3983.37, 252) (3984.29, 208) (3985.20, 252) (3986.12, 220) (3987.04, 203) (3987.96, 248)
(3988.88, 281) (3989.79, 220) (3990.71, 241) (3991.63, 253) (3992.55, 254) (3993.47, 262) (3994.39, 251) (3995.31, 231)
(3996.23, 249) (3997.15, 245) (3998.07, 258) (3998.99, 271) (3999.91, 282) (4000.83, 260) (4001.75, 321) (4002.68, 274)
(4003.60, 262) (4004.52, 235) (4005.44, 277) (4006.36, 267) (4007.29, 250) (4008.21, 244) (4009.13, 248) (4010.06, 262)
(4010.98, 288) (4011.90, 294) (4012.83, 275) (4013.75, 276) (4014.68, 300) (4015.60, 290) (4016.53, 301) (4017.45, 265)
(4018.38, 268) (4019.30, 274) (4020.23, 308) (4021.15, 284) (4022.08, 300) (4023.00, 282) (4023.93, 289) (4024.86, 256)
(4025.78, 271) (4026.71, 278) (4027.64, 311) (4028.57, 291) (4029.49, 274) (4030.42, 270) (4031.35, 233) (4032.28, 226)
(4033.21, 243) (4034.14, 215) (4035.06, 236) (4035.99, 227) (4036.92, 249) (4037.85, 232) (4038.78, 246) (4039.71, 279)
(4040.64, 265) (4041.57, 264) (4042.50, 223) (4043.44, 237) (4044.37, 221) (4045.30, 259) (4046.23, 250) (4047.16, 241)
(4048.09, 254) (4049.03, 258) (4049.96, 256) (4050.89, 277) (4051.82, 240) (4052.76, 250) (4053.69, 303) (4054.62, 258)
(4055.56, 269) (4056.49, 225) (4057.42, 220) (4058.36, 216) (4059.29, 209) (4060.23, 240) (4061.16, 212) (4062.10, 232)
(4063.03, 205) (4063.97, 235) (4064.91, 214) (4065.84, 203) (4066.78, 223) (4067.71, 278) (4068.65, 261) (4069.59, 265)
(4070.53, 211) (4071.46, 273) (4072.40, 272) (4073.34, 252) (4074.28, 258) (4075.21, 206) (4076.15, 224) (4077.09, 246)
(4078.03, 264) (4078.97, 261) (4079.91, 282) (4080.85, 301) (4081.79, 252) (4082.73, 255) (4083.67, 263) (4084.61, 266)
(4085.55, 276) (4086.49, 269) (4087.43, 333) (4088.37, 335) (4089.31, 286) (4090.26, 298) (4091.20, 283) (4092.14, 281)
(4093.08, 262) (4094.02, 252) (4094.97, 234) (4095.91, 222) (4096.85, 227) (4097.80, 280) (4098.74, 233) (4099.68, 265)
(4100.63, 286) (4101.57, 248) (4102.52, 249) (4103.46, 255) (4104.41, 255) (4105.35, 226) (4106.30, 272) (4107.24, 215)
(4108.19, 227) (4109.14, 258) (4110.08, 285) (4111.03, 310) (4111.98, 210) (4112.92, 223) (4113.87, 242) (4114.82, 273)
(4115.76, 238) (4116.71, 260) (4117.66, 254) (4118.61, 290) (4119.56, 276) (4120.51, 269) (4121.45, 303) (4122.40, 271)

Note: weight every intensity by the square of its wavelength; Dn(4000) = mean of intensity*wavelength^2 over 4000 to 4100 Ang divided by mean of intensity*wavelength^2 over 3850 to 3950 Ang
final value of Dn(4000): 1.98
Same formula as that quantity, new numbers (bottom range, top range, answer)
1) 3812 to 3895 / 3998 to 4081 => 2.34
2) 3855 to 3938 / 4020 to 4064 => 1.91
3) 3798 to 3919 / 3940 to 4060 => 1.75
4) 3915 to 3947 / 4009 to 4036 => 2.22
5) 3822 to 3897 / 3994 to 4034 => 2.39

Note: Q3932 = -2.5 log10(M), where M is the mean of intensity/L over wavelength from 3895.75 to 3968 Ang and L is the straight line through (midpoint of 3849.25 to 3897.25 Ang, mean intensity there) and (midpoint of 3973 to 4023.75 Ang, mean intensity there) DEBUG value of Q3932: 0.21 mag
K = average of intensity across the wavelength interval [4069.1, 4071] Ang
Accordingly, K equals 239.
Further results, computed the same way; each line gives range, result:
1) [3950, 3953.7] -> 201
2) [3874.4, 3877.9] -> 139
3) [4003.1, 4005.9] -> 259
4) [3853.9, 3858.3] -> 133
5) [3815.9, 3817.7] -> 119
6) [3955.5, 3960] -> 180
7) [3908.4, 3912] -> 206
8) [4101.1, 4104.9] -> 252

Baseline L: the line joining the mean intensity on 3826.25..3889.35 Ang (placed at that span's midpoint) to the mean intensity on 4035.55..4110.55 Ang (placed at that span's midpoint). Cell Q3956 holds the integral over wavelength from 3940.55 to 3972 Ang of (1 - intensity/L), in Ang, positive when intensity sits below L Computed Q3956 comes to 6.1 Ang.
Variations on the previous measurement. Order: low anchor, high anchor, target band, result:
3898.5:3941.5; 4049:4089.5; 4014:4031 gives -4.9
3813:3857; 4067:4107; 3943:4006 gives 1.8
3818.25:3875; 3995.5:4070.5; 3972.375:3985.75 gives 1.5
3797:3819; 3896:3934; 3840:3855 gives 2.1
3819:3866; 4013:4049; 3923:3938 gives 6.7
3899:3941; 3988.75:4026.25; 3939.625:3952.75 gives 2.2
